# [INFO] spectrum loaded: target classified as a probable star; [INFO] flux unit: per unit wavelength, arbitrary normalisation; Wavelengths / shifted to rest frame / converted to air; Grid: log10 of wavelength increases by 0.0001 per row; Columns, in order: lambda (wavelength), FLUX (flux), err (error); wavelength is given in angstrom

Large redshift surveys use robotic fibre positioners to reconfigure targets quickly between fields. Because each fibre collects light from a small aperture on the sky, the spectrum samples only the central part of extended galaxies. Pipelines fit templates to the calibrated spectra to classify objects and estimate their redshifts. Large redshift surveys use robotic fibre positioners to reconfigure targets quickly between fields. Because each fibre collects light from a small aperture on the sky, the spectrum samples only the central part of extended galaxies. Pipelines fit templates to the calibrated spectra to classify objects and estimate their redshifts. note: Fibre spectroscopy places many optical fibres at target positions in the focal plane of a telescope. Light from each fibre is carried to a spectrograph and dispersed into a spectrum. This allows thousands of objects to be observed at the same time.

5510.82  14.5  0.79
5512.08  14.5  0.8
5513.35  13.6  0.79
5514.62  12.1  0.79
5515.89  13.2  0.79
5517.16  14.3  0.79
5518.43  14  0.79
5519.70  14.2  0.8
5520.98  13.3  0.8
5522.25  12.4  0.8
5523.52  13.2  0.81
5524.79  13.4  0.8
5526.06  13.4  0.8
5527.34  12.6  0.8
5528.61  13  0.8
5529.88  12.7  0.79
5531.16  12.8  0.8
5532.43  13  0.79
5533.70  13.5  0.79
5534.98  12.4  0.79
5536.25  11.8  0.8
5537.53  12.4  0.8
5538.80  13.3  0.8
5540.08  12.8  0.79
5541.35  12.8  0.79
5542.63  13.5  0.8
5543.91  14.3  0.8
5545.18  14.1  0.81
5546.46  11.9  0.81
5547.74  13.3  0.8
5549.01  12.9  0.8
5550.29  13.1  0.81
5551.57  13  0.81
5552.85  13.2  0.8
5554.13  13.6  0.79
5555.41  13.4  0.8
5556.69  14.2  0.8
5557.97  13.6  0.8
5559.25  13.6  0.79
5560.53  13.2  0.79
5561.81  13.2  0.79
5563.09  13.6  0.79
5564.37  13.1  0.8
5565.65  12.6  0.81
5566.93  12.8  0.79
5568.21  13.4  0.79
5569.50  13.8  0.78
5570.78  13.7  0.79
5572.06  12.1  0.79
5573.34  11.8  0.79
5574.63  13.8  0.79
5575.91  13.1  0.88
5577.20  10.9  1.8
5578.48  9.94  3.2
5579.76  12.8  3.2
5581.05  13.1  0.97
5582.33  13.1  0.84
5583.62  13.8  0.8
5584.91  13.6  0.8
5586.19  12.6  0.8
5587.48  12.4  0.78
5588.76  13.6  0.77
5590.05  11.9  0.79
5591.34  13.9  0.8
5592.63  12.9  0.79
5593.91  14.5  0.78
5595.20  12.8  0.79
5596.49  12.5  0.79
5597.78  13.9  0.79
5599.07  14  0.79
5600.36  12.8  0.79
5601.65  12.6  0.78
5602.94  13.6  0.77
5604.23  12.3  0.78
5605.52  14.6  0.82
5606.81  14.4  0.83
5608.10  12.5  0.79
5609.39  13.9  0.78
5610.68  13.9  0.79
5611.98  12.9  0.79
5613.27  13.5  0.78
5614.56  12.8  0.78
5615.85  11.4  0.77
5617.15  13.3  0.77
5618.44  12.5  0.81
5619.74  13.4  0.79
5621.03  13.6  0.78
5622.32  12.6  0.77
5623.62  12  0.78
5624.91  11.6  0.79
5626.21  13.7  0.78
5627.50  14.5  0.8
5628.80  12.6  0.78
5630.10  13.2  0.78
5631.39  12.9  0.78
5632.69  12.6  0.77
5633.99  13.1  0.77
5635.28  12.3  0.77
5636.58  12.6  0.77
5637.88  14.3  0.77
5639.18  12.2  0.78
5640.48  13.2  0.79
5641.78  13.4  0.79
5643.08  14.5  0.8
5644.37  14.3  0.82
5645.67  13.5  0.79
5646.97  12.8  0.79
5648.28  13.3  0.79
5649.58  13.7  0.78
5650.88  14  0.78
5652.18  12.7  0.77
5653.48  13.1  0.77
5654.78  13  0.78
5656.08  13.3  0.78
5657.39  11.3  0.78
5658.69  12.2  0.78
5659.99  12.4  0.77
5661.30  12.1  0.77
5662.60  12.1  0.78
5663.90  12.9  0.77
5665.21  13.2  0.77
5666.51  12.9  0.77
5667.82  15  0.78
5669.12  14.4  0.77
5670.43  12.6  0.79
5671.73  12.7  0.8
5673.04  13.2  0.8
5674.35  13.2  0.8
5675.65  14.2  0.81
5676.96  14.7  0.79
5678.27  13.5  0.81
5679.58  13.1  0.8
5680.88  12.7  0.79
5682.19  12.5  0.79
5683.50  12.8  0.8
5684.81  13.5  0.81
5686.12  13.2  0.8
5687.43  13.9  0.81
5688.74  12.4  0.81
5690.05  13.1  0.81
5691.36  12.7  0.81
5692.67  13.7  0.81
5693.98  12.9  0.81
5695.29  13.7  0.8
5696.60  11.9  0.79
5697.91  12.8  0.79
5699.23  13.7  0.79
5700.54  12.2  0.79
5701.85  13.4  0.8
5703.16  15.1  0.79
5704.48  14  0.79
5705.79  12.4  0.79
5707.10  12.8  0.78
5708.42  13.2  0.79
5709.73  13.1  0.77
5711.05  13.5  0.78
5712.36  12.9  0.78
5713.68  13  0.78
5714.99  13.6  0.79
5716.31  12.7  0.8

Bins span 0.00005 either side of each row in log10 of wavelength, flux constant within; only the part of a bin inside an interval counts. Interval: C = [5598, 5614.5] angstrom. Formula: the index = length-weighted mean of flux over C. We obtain 13.4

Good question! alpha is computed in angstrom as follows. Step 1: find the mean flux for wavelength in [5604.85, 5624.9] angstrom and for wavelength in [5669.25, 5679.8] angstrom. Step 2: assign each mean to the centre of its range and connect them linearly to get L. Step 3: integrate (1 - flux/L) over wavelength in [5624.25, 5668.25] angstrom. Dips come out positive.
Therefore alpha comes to 0.7 angstrom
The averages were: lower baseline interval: 13.1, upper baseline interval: 13.5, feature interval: 13.1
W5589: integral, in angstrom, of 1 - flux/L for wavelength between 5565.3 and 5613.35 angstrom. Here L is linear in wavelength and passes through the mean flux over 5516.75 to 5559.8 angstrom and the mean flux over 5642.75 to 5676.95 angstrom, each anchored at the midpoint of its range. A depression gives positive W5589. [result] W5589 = 0.50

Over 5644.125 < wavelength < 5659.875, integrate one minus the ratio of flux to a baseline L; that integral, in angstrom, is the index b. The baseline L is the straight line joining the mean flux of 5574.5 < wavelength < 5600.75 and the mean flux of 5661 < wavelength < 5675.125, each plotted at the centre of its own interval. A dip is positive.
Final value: 0.1 angstrom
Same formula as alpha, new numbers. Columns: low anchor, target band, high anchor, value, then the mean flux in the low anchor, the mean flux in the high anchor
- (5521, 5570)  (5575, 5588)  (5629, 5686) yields 0.57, 13.1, 13.1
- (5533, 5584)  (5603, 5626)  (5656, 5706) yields 0.04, 13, 13.1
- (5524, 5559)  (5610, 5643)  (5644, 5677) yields 0.37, 13.1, 13.1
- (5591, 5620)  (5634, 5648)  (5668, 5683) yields 0.02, 13.2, 13.4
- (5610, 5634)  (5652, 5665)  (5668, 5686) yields 0.68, 12.9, 13.4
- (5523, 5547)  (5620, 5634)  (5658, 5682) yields 0.17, 13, 13.2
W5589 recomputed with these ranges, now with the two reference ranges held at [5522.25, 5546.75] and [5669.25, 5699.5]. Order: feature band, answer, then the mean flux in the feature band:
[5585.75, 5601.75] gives -0.08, 13.1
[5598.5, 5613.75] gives -0.39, 13.4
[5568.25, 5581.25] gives 0.52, 12.5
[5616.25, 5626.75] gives 0.24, 12.8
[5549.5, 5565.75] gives -0.42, 13.4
